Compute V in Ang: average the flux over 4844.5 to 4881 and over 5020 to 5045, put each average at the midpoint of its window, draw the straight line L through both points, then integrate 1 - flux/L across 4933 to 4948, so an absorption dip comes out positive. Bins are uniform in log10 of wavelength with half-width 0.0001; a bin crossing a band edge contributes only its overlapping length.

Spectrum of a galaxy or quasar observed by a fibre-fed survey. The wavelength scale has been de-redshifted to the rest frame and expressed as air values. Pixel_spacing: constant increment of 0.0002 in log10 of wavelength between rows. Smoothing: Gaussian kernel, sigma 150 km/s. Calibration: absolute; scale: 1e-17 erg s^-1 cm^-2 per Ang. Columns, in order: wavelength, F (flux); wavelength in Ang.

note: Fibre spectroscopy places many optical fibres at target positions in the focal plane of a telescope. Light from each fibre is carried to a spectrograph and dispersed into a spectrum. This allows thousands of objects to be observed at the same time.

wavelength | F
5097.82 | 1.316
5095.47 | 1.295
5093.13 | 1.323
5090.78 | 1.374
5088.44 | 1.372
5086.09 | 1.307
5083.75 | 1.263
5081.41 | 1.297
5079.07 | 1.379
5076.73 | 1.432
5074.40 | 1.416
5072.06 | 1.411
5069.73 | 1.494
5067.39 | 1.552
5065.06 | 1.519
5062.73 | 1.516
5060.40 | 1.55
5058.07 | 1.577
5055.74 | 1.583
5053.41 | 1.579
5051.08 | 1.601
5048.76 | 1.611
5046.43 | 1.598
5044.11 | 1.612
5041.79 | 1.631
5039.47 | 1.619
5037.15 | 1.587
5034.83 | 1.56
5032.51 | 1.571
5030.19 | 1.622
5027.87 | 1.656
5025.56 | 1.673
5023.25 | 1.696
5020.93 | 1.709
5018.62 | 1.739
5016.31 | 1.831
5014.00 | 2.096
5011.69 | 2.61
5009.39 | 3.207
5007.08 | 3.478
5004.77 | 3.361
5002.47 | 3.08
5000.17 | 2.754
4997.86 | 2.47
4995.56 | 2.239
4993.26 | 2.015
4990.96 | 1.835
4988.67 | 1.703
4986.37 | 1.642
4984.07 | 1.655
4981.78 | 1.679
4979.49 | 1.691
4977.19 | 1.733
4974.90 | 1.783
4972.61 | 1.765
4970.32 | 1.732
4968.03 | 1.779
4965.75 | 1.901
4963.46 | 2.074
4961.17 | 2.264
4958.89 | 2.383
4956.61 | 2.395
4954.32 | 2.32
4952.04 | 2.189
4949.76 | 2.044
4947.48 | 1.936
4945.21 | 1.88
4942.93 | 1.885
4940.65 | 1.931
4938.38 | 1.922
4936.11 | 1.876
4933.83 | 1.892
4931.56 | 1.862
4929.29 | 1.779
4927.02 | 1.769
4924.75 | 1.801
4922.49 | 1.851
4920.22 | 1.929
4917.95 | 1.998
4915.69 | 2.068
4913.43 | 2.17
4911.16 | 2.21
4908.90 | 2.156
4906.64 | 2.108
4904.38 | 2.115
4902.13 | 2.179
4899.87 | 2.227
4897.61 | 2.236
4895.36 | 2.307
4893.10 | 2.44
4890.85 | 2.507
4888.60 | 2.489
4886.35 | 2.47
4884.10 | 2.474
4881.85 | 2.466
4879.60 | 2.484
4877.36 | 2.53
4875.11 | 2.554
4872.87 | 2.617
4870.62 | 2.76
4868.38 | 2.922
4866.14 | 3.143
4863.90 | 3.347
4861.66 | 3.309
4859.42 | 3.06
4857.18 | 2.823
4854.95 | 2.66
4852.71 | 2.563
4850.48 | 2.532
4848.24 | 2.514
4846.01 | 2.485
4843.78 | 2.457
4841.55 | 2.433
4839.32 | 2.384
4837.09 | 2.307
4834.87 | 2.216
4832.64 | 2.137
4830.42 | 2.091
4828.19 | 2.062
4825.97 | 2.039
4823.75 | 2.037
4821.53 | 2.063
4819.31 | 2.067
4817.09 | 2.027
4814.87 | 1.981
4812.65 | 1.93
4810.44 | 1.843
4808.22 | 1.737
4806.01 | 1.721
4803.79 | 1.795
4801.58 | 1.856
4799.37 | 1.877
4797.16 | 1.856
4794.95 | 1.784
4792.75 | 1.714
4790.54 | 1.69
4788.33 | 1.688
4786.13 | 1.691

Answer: 2.3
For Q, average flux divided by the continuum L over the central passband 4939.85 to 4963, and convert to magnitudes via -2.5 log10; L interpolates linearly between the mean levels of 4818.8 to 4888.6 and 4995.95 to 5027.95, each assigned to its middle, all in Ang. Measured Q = 0.154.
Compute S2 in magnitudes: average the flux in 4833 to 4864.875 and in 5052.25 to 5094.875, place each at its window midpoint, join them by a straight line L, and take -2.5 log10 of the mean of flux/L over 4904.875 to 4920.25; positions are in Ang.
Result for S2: 0.10 mag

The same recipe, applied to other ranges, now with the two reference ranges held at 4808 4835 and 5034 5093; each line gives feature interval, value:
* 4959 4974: -0.14 mag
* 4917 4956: -0.10 mag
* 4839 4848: -0.24 mag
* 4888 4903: -0.25 mag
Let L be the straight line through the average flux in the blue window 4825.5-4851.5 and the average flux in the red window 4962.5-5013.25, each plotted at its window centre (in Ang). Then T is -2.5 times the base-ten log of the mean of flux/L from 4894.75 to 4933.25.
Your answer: 0.11 mag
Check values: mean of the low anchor 2.31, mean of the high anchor 2.19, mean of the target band 2.04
